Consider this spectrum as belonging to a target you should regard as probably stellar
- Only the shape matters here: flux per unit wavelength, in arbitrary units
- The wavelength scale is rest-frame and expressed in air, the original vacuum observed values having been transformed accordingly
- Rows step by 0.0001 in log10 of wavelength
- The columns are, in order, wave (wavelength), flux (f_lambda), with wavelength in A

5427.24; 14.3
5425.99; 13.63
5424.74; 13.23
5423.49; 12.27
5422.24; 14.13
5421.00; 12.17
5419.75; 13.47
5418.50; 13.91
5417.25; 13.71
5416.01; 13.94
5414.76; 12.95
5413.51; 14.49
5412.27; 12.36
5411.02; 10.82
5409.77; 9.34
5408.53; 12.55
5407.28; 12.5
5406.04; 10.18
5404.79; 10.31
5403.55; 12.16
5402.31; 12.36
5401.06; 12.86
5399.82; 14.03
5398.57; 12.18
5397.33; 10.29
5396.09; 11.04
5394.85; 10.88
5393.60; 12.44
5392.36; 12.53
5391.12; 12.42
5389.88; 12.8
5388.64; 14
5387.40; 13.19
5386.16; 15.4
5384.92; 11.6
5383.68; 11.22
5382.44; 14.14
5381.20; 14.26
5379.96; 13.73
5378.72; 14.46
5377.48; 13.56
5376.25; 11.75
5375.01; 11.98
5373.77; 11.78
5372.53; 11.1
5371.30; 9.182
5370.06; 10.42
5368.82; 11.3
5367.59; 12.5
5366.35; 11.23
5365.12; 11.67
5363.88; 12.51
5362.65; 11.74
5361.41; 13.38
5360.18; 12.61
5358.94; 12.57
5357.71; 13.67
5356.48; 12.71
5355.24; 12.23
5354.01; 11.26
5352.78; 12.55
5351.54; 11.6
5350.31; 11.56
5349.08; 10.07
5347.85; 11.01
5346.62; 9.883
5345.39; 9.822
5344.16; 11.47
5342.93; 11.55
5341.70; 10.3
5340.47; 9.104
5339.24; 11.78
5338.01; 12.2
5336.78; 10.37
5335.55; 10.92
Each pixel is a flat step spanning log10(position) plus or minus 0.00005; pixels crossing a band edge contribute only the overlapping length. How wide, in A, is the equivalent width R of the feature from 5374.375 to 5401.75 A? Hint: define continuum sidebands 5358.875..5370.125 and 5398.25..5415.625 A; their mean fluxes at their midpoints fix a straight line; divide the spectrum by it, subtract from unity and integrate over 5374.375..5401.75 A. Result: -1.6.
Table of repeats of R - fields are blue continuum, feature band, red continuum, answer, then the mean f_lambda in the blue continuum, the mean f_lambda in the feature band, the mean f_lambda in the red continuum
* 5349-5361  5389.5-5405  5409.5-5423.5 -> 0.8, 12.2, 12.1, 12.9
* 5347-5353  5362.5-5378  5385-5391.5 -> 1.0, 11.2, 11.6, 13.4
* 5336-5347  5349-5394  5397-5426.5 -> -3.5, 10.7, 12.4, 12.5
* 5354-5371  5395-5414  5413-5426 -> 1.9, 12.1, 11.8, 13.4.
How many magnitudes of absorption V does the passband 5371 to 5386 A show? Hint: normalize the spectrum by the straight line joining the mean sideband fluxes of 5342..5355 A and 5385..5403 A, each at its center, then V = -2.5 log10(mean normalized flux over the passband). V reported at -0.04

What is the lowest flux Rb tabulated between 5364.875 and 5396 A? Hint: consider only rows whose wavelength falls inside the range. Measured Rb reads 9.182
